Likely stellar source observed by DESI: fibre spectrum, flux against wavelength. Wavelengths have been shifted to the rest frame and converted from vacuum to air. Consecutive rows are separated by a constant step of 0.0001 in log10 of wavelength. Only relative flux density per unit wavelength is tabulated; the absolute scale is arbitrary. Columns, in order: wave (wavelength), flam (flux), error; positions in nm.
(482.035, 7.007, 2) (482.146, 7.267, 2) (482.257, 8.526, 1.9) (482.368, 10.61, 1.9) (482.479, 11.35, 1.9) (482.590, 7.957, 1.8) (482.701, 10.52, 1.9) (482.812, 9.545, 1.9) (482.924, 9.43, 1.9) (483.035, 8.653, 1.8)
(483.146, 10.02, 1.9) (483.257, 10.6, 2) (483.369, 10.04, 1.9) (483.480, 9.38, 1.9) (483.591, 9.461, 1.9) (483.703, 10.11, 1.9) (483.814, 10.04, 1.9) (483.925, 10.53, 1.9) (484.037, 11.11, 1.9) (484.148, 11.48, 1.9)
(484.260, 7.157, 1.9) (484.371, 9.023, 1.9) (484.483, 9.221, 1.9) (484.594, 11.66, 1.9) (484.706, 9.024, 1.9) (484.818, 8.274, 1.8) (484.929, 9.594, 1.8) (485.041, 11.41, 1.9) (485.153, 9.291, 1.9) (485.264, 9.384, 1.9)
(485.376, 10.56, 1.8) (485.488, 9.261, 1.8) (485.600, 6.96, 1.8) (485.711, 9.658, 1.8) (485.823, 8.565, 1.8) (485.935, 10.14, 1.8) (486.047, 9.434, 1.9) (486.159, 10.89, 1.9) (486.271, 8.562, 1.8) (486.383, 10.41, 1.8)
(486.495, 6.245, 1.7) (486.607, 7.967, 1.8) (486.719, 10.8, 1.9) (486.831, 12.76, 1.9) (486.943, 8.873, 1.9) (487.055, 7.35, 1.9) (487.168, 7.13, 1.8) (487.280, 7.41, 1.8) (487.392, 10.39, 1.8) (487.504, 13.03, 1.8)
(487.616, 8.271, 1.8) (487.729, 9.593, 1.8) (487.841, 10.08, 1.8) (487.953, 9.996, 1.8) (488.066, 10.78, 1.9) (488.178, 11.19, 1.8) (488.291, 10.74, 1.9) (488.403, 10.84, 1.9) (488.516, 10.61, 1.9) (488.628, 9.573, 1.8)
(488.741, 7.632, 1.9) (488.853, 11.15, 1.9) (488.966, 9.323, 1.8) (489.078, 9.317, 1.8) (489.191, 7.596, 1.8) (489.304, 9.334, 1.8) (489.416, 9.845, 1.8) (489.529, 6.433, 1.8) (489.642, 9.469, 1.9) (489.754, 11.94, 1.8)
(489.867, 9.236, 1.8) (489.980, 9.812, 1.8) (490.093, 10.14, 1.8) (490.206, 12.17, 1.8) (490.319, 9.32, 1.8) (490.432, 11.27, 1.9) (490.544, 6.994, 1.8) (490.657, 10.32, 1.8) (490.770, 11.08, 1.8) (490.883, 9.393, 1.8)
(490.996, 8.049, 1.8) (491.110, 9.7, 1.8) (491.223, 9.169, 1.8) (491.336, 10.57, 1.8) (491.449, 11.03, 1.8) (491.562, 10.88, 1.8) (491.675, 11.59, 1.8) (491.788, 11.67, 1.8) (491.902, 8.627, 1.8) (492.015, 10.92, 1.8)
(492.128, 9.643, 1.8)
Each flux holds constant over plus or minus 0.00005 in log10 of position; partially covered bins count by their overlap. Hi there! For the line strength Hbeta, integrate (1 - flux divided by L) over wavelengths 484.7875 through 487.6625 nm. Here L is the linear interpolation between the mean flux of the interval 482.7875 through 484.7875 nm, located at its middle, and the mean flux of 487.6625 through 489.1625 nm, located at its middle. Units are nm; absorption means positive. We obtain 0.161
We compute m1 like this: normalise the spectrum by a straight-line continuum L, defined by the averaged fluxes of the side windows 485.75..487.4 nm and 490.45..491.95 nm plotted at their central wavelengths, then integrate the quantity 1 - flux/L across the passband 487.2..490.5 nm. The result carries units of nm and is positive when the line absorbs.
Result -0.11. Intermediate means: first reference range 9.09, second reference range 9.97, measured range 9.85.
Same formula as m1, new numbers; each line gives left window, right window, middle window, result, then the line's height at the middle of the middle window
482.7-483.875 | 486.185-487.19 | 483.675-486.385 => -0.08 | 9.38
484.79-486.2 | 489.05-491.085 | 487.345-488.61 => -0.13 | 9.53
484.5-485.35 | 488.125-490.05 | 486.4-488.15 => 0.05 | 9.72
